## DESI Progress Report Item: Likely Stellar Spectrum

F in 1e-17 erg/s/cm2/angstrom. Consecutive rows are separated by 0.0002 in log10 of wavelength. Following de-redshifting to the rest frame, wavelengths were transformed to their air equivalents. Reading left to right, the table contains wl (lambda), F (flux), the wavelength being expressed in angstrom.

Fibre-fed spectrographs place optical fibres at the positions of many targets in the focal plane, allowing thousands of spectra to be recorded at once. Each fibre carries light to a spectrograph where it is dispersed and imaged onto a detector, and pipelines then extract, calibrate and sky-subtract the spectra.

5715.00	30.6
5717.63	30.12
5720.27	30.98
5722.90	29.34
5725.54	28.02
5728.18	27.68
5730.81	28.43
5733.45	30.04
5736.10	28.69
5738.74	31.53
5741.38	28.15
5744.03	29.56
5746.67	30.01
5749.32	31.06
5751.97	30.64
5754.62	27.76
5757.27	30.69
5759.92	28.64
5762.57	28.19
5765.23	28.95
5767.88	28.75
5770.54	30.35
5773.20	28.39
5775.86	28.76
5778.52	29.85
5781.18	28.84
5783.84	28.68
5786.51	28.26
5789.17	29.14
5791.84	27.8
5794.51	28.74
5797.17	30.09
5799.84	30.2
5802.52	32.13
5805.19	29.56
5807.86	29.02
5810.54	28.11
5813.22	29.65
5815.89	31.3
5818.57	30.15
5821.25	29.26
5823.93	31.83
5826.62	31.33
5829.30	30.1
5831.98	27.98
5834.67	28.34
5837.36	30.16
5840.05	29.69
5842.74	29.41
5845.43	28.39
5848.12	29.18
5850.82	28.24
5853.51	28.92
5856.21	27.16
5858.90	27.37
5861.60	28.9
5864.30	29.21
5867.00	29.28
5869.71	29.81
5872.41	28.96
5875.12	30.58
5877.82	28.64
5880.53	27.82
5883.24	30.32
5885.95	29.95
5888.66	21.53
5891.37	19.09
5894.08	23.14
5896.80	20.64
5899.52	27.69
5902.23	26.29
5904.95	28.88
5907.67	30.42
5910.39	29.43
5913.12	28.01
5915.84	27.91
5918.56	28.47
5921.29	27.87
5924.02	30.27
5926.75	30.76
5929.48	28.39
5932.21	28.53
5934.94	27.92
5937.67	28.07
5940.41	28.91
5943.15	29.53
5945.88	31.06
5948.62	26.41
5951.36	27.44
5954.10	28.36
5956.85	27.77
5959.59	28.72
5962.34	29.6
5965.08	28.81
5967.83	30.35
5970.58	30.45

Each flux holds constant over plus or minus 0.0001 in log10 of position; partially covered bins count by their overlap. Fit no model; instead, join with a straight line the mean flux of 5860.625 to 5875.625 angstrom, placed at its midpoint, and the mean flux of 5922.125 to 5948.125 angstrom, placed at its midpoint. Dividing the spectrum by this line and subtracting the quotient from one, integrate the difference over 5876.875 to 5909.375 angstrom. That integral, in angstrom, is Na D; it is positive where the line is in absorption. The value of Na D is 3.4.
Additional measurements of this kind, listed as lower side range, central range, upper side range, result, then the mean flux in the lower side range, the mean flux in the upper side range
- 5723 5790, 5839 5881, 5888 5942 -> -1.5 angstrom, 29.2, 27.2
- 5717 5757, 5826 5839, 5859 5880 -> -0.1 angstrom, 29.5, 29.2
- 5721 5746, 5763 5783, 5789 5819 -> 0.2 angstrom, 29.1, 29.7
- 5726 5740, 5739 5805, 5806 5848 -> 0.0 angstrom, 29.2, 29.6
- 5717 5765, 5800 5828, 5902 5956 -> -1.1 angstrom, 29.4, 28.7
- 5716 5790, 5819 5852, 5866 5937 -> -1.3 angstrom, 29.3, 27.7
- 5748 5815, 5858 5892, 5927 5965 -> 1.1 angstrom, 29.3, 28.6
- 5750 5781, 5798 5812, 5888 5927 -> -0.6 angstrom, 29.2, 26.7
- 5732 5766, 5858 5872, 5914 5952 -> 0.0 angstrom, 29.5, 28.7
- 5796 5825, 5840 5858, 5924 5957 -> 0.7 angstrom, 30.1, 28.7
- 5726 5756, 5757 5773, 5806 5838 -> 0.2 angstrom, 29.4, 29.8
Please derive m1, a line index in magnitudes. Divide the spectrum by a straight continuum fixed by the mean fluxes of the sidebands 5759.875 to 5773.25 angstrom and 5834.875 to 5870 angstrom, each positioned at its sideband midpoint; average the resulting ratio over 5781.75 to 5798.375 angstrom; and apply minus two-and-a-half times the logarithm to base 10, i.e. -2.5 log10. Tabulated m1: 0.00 mag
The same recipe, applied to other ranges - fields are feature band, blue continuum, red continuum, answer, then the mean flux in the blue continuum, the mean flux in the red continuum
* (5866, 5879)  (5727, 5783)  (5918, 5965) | -0.020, 29.3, 28.7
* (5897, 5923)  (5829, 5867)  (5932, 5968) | 0.026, 28.8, 28.6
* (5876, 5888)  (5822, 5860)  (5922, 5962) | 0.007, 29.2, 28.7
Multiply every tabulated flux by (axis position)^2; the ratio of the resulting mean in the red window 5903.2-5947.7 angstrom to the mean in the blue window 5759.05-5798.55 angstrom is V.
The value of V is 1.1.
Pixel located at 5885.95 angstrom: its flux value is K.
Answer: 29.95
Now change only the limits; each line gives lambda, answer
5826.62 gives 31.33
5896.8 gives 20.64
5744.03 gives 29.56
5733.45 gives 30.04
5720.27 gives 30.98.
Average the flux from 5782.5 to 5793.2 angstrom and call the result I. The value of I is 28.5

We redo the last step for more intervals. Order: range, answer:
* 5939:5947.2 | 29.8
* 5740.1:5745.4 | 28.9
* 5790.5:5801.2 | 29.2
